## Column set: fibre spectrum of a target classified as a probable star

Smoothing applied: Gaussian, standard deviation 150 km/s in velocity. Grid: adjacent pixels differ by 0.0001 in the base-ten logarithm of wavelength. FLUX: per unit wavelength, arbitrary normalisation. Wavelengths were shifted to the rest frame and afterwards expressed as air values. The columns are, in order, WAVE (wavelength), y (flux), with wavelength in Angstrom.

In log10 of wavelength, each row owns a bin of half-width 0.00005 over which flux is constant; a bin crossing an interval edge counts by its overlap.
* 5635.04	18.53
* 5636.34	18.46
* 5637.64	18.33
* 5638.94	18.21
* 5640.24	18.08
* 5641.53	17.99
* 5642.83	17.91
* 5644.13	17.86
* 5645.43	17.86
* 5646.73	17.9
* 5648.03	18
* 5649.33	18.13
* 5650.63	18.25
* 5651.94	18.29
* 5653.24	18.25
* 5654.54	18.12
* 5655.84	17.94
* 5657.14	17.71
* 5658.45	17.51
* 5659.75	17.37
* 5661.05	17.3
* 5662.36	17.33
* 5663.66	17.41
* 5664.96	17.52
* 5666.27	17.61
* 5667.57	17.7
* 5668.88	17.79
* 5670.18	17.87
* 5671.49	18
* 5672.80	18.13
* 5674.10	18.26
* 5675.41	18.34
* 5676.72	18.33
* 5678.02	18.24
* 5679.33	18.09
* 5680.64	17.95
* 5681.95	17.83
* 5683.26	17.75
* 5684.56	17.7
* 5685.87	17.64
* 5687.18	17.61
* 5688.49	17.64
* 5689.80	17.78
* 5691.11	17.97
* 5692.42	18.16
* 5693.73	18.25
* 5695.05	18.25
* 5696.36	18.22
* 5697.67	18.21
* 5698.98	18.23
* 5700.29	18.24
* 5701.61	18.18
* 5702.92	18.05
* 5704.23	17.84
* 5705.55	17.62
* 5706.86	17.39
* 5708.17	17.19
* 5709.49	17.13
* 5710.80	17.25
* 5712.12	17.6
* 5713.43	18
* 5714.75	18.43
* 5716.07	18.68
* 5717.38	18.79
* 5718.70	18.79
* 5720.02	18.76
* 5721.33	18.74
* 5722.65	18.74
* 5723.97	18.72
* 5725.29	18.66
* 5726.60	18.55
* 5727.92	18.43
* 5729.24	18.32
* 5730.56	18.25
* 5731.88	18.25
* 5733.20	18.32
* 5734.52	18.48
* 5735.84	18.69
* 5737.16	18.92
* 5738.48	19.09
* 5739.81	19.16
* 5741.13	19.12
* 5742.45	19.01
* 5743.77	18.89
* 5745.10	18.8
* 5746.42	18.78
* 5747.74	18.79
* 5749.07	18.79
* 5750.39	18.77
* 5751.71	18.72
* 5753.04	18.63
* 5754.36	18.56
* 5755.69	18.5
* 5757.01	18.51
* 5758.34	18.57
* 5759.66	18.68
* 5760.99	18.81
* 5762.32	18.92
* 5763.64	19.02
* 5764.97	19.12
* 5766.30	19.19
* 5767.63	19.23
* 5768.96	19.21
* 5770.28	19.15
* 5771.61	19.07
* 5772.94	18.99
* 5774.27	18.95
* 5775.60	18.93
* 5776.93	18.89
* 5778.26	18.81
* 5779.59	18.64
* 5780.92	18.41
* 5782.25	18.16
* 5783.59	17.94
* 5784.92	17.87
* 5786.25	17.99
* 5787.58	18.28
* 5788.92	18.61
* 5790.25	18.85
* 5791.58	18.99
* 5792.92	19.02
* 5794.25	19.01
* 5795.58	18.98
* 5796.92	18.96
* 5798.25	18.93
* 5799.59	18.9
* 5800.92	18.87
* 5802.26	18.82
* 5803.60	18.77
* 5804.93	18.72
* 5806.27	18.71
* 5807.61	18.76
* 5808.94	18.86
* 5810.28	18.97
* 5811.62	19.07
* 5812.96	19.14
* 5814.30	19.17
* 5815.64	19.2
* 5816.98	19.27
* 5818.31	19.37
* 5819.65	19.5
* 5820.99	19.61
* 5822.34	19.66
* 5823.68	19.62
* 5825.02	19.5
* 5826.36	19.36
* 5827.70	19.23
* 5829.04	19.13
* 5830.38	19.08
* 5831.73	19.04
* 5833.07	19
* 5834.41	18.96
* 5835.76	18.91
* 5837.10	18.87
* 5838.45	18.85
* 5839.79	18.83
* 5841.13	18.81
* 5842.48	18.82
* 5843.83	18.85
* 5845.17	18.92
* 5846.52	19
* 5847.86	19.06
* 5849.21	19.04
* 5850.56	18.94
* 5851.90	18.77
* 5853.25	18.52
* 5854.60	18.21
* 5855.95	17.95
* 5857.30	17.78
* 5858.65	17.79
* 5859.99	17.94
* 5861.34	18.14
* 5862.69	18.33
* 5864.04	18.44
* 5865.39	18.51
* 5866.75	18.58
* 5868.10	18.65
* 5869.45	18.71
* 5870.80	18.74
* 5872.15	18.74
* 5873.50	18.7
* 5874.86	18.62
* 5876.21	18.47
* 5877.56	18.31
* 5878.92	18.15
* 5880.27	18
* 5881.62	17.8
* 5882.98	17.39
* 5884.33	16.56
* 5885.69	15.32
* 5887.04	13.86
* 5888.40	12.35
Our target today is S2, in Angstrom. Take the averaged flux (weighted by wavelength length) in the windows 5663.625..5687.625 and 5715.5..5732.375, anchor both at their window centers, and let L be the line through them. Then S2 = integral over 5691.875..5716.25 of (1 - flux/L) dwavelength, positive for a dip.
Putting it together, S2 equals 0.5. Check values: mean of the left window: 17.9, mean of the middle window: 17.9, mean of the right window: 18.6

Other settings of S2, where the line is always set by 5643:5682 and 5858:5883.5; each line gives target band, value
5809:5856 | -2.1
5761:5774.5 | -0.7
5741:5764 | -0.9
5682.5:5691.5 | 0.1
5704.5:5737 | -0.4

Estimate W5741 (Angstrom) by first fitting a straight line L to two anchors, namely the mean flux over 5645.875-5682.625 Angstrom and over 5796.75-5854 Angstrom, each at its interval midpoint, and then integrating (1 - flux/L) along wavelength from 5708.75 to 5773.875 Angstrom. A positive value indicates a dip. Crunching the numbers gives -0.8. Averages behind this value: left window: 17.9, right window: 19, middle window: 18.7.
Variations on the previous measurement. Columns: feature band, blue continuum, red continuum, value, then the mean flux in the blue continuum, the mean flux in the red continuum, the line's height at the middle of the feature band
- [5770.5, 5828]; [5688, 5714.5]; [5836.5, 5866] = -1.86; 17.9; 18.6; 18.3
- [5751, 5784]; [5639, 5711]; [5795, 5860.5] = -0.50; 17.9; 18.9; 18.5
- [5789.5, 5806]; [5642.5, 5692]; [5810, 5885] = -0.37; 17.9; 18.7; 18.5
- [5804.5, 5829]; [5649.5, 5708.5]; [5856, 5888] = -1.85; 17.9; 17.8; 17.9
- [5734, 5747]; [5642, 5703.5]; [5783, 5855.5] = -0.36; 17.9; 18.9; 18.4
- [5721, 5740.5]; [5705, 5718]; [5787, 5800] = -0.61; 17.8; 18.9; 18.1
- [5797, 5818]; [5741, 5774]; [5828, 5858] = -0.14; 18.9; 18.8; 18.8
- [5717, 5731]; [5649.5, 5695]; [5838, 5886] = -0.47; 17.9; 18.4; 18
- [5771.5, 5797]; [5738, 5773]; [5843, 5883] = 0.16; 18.9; 18.5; 18.8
